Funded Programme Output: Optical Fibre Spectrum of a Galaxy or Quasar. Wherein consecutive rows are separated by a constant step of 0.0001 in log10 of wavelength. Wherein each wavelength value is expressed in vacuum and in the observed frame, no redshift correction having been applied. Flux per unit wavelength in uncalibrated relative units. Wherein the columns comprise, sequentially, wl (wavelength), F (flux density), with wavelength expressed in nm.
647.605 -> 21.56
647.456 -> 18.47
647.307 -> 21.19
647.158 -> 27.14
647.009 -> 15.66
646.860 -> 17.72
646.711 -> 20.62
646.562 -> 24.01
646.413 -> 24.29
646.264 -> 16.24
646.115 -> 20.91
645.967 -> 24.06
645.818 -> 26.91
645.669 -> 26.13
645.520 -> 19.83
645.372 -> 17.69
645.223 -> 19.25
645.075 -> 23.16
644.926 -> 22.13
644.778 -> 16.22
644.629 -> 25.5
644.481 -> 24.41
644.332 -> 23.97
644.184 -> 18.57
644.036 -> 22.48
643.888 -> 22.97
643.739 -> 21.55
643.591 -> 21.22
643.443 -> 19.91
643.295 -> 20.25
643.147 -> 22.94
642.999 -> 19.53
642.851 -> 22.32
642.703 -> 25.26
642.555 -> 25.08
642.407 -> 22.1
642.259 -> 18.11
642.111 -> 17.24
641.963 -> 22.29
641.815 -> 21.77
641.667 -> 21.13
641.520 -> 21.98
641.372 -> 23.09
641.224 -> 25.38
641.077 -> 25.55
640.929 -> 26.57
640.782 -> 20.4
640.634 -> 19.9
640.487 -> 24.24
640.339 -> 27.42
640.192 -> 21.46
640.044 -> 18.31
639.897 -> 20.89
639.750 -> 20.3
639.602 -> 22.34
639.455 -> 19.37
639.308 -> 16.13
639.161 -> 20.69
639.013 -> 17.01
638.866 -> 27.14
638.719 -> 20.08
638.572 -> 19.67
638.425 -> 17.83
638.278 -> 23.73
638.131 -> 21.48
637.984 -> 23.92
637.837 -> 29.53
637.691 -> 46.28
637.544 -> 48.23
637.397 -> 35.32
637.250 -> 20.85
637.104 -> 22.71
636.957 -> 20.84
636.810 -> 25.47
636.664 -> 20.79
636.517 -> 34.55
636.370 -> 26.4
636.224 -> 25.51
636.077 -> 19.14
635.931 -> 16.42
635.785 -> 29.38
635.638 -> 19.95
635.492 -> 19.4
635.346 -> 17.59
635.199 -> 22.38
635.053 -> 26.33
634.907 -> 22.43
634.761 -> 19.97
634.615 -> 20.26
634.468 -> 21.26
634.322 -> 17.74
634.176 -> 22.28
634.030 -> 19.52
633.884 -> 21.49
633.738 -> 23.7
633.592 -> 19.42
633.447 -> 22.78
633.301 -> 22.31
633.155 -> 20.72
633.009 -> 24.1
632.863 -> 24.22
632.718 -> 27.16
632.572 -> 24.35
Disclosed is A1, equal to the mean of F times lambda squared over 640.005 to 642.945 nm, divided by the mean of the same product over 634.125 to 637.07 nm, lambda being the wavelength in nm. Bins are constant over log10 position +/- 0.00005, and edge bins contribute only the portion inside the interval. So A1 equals 1.0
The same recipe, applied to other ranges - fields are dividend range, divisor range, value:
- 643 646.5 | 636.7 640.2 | 0.92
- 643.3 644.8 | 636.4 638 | 0.74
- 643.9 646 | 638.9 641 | 1.06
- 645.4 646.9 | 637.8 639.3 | 1.04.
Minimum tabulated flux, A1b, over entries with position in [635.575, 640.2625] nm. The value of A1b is 16.13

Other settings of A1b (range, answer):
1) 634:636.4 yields 16.42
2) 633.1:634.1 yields 19.42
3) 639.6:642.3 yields 17.24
